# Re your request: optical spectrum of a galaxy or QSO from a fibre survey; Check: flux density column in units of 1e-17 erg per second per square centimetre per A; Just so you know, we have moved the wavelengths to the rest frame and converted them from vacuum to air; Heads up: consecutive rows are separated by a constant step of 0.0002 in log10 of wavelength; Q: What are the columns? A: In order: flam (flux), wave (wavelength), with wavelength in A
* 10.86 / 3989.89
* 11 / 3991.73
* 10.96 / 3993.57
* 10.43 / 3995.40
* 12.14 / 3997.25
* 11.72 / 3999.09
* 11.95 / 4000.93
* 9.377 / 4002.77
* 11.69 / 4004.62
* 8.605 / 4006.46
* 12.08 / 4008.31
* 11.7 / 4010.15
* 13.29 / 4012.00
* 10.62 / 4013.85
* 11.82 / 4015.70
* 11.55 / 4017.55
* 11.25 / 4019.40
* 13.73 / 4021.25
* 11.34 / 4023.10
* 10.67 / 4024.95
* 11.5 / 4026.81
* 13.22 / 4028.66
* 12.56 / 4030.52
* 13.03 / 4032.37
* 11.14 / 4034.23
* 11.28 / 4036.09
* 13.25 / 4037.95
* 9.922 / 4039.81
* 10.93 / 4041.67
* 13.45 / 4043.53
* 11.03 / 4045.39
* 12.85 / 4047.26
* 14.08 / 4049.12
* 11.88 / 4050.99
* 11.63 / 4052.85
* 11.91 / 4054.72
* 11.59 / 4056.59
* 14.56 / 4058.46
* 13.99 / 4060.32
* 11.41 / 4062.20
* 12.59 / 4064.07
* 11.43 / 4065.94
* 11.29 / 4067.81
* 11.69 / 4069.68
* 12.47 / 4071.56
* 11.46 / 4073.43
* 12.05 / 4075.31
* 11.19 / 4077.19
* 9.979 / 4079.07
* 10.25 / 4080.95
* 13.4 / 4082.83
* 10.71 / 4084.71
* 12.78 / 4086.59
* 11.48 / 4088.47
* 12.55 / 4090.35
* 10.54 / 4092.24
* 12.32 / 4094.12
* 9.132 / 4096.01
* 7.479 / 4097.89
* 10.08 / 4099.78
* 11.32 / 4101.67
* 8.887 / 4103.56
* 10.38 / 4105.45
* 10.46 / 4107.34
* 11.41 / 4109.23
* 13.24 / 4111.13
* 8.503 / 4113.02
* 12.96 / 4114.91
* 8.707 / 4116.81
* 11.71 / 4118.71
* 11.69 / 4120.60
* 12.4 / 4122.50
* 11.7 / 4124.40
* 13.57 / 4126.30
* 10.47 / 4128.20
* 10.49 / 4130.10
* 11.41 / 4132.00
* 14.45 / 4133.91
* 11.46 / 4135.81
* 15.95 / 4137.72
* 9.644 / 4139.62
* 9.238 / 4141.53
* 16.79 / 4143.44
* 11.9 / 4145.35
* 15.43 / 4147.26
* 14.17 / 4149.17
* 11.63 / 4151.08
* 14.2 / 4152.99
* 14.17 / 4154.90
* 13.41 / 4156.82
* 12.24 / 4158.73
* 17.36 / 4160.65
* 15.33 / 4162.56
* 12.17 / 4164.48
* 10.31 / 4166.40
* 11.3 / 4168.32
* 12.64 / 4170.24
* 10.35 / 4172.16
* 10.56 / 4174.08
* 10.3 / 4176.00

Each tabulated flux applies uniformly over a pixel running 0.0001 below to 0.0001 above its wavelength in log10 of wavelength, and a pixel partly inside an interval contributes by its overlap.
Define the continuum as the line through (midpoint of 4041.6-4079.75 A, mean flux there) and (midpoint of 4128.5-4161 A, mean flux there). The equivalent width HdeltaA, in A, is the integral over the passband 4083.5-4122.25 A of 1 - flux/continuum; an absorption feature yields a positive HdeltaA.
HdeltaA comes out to 5.27 A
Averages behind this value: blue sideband 12.1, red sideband 13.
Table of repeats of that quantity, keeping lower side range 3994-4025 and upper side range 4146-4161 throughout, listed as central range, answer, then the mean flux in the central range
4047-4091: 1.43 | 12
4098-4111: 2.64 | 10.4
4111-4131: 3.02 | 11.3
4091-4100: 2.04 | 9.98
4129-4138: 0.72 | 12.5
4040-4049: -0.03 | 12.1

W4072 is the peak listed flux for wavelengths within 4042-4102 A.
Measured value 14.56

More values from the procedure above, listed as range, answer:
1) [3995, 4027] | 13.73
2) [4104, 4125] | 13.24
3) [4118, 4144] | 16.79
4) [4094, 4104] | 12.32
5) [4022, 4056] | 14.08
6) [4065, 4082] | 12.47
